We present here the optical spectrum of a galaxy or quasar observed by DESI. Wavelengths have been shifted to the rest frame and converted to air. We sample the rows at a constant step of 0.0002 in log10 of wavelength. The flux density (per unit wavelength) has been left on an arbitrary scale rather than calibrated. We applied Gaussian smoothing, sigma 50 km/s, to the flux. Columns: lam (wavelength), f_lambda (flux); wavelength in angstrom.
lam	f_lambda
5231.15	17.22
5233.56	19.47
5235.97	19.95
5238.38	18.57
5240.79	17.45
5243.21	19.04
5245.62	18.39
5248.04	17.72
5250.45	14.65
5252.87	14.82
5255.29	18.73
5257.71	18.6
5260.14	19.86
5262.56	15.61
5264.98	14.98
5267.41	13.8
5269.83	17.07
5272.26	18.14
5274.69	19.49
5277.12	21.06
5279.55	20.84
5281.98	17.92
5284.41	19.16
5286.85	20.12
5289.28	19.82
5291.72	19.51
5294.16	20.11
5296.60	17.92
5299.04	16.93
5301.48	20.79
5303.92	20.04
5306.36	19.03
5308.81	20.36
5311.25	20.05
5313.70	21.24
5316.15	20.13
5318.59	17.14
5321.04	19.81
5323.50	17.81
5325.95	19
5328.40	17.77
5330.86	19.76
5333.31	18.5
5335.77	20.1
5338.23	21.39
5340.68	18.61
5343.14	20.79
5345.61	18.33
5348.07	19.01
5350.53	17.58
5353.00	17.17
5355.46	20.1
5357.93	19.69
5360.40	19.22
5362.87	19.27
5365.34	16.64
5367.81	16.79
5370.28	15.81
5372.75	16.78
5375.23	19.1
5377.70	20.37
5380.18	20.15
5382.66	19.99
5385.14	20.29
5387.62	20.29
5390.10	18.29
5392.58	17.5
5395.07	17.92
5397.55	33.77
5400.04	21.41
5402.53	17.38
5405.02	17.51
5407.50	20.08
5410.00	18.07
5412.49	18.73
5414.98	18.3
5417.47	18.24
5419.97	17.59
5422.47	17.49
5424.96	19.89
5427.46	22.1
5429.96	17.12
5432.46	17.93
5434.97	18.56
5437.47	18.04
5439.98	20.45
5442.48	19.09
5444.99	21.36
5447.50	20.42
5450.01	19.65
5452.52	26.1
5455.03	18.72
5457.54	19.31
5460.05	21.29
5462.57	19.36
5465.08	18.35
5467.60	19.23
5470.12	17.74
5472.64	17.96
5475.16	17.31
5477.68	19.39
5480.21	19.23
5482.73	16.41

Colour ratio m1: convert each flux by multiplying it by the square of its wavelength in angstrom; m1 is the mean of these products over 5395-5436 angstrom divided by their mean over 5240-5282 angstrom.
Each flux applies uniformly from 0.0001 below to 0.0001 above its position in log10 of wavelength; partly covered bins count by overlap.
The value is 1.2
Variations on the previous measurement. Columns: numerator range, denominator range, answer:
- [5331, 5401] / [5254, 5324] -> 1.06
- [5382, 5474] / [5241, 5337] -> 1.11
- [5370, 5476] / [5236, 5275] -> 1.20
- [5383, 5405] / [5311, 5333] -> 1.11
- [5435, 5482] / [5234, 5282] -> 1.18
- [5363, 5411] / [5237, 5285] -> 1.14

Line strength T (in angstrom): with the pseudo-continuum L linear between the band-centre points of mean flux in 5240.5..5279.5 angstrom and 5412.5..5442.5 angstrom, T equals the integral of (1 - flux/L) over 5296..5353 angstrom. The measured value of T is -3.7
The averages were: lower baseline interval 17.6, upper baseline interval 18.7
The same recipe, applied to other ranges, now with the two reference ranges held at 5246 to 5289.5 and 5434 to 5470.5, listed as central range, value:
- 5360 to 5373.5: 1.2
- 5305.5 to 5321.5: -1.1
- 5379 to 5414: -1.4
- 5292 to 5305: -0.7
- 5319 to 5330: 0.0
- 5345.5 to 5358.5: 0.1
